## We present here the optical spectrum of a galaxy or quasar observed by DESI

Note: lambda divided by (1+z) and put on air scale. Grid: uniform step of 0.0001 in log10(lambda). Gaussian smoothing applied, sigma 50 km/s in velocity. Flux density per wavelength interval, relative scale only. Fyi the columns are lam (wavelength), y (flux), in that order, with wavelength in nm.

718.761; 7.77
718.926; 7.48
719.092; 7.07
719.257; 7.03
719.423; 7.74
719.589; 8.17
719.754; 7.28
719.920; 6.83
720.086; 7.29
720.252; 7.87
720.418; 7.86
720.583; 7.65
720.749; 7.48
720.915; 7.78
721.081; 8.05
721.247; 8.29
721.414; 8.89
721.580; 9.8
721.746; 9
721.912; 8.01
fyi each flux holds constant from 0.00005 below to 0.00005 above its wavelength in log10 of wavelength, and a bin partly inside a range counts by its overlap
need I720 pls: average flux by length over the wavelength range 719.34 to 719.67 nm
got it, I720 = 7.94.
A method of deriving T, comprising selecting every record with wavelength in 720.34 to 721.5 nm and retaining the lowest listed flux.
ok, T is 7.48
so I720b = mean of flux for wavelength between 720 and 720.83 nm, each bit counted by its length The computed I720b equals 7.63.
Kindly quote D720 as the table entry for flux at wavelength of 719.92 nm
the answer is 6.83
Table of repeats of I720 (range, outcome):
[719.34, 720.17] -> 7.46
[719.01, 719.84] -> 7.46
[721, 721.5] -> 8.41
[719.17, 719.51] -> 7.39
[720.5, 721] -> 7.65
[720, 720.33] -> 7.56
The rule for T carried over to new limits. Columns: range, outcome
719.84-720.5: 6.83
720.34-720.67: 7.65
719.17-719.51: 7.03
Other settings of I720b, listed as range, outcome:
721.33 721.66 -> 9.32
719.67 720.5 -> 7.43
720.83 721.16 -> 7.91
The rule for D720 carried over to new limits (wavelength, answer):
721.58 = 9.8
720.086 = 7.29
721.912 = 8.01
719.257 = 7.03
